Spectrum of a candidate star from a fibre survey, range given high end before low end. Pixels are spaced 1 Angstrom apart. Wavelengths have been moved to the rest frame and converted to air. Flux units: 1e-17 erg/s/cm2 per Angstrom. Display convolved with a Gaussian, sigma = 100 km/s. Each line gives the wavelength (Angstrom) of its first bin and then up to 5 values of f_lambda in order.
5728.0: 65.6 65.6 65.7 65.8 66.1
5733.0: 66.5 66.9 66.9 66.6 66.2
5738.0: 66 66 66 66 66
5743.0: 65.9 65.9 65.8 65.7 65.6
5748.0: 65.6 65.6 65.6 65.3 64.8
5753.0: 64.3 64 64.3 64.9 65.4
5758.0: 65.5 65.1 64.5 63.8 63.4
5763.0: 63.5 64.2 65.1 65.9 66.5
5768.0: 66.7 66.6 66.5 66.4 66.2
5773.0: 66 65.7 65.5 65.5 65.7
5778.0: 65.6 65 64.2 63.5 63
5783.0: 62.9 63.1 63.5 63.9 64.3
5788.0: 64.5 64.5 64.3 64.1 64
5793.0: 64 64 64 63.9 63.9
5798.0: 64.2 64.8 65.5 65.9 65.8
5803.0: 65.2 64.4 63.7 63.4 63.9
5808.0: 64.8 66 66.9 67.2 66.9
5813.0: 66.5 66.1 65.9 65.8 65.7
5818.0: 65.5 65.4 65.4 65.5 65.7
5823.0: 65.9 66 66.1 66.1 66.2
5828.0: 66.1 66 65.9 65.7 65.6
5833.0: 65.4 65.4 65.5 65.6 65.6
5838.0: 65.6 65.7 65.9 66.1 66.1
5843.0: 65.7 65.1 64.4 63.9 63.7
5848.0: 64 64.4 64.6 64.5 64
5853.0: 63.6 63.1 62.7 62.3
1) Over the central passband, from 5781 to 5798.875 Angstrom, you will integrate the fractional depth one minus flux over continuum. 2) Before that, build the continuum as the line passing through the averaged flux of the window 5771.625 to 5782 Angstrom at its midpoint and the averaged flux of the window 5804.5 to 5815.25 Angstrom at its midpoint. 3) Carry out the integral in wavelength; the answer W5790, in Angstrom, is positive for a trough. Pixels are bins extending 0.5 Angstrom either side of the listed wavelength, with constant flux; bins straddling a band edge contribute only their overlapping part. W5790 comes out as 0.4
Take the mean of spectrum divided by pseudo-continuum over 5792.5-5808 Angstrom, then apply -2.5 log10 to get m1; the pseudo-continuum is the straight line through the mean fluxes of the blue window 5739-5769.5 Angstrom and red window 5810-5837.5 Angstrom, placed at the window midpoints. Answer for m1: 0.02 mag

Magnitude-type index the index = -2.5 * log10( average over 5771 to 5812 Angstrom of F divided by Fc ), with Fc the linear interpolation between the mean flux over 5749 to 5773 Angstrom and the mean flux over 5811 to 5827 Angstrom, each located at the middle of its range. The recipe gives 0.01 mag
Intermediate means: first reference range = 65.2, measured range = 64.7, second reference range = 66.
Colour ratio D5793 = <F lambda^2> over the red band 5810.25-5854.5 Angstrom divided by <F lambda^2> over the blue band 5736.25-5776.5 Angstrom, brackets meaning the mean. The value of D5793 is 1.0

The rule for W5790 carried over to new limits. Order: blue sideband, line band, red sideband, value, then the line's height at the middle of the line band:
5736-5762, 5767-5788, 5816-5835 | 0.2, 65.5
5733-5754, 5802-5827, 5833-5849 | -0.1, 65.4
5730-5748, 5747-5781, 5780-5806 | 0.0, 65.2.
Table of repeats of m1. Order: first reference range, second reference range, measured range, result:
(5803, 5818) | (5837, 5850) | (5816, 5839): -0.007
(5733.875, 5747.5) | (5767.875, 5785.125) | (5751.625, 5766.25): 0.017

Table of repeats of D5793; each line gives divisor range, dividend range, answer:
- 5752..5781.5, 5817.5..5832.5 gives 1.03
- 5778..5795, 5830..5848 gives 1.04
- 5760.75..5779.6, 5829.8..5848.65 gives 1.02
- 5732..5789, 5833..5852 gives 1.03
